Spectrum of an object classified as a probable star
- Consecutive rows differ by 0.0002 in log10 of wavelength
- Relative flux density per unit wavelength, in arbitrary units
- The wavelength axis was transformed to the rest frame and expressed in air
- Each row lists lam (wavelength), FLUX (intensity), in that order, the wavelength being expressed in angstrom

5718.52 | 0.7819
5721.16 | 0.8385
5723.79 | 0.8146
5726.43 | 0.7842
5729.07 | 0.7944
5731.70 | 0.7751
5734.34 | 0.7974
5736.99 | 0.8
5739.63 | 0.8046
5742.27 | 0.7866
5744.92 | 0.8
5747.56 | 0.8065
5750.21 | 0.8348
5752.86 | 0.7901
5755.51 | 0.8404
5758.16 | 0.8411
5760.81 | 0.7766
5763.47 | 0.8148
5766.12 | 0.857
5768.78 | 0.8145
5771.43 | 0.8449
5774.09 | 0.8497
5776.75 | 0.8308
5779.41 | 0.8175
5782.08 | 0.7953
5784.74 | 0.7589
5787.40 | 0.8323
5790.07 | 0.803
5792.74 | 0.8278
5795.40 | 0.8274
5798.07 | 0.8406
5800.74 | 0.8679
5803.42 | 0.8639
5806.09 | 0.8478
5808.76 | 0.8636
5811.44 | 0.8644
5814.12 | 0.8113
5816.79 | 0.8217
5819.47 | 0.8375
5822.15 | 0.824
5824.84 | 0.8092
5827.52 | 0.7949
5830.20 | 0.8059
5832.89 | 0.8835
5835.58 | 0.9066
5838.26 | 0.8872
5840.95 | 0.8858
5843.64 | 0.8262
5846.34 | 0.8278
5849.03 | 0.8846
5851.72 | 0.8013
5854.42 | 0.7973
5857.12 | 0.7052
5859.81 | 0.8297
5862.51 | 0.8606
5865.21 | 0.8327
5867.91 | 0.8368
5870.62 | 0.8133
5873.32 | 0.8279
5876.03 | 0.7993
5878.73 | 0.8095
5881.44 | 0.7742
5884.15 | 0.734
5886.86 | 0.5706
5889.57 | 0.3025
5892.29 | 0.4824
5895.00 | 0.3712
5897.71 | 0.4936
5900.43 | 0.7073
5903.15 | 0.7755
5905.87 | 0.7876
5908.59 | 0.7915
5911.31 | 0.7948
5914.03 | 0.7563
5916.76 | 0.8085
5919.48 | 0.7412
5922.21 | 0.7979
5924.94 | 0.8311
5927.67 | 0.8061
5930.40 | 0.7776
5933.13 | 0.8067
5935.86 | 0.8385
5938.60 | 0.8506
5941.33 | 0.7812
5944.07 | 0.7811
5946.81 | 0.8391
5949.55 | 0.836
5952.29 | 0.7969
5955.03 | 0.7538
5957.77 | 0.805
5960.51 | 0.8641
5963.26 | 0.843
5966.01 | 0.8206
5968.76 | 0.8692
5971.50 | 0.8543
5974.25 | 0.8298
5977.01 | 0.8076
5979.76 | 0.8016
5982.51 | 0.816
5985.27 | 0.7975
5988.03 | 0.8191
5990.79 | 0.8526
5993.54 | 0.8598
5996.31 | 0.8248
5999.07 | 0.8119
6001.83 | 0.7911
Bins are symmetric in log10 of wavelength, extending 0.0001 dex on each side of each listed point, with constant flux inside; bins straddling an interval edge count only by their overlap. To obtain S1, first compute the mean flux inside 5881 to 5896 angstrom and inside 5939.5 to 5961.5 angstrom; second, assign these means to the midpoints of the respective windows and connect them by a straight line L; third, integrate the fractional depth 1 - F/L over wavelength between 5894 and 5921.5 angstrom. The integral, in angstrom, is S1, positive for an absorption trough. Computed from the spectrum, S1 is -4.06 angstrom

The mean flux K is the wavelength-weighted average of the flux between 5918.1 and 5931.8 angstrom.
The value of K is 0.791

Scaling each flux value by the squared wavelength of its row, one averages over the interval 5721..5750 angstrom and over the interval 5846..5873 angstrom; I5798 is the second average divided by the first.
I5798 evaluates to 1.07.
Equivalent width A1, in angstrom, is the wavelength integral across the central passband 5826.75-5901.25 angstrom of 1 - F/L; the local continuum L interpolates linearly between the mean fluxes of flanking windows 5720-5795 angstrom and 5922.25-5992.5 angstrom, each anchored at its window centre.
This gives 5.9 angstrom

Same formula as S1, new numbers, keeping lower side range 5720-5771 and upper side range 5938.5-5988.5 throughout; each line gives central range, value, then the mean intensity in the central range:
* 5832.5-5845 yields -1.0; 0.877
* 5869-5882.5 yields 0.1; 0.806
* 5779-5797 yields 0.1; 0.809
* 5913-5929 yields 0.5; 0.791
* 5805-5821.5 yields -0.6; 0.84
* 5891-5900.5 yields 3.8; 0.488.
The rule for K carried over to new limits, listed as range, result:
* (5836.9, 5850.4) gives 0.863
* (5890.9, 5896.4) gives 0.427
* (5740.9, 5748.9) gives 0.798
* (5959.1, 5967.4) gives 0.842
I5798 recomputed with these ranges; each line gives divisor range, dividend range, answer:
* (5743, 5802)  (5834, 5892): 0.98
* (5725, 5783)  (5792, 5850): 1.07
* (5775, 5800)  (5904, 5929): 1.01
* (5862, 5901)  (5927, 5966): 1.23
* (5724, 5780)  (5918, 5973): 1.07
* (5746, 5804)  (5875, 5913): 0.83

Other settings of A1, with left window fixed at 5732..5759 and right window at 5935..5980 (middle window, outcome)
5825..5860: -0.78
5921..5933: 0.24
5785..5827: -1.10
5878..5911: 7.38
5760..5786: -0.22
